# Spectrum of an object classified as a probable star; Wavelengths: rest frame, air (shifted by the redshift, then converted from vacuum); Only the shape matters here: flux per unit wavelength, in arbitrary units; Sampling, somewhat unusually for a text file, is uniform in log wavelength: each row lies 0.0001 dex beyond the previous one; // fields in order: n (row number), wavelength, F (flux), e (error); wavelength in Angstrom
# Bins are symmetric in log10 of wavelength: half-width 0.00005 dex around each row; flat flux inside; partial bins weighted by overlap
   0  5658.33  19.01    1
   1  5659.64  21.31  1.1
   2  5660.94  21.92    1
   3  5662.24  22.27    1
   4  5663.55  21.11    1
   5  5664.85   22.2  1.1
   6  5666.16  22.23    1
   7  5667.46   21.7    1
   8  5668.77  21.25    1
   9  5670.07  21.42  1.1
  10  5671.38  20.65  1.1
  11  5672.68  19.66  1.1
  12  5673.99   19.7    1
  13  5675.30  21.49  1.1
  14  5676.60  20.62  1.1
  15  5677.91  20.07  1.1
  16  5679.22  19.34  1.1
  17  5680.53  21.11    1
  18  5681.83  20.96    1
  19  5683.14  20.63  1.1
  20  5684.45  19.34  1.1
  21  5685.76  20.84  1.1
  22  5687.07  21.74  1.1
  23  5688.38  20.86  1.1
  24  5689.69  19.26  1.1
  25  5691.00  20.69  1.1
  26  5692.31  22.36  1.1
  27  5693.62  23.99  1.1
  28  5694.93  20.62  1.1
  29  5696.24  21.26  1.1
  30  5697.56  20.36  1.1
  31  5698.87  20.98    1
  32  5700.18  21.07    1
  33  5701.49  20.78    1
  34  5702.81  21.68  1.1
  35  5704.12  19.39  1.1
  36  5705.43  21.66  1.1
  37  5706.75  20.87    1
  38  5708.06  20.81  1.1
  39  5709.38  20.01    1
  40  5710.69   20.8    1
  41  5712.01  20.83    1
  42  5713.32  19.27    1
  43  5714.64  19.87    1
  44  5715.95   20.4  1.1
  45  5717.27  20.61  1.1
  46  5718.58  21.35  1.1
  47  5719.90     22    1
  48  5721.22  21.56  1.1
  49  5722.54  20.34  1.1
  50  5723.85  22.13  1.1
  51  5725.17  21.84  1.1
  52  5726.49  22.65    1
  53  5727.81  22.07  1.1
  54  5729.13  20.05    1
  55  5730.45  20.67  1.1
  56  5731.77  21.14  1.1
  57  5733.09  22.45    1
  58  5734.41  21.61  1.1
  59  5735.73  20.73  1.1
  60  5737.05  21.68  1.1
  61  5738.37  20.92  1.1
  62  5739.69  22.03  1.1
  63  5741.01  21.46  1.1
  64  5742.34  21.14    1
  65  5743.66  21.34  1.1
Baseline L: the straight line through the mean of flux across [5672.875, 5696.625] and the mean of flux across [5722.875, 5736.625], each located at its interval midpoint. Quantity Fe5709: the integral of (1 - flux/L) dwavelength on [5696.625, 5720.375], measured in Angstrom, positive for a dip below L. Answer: 0.5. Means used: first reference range 20.8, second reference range 21.5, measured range 20.7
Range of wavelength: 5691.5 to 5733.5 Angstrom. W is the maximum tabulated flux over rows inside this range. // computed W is 23.99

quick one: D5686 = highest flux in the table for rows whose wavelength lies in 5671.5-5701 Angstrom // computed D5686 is 23.99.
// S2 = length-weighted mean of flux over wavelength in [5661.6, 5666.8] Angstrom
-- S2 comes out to 21.9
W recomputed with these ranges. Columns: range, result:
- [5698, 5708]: 21.68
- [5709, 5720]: 22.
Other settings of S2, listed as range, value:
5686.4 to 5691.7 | 20.7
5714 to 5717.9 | 20.3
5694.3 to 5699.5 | 20.8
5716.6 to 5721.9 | 21.4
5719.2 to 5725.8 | 21.6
